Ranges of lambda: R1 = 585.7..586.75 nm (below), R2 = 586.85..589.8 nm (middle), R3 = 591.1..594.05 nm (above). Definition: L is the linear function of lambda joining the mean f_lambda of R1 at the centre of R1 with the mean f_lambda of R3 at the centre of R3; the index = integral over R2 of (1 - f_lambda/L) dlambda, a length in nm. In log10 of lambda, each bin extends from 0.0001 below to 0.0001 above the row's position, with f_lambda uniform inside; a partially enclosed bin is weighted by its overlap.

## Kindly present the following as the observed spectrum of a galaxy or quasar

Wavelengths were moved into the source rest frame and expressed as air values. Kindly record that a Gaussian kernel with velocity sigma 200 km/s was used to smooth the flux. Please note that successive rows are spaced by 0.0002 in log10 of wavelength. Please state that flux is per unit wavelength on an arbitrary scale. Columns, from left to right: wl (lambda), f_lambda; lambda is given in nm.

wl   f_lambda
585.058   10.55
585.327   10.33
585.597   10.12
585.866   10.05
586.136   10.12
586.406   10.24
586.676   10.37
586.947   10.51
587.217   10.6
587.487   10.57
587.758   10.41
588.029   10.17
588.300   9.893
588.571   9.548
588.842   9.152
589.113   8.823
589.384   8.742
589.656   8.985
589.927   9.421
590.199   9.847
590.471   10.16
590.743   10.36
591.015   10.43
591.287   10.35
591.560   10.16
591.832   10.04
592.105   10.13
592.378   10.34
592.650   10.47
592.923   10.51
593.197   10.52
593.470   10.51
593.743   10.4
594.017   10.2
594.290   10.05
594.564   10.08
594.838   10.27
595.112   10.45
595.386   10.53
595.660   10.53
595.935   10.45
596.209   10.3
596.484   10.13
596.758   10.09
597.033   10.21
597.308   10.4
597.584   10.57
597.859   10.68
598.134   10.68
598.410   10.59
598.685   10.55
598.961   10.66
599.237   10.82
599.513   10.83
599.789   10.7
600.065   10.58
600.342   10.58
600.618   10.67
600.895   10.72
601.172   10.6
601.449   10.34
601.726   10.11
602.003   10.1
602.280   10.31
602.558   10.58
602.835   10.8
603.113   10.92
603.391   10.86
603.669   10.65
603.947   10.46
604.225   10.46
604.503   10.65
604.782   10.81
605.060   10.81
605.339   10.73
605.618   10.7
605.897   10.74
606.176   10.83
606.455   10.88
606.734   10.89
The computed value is 0.14 nm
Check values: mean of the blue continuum 10.2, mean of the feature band 9.76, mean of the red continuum 10.3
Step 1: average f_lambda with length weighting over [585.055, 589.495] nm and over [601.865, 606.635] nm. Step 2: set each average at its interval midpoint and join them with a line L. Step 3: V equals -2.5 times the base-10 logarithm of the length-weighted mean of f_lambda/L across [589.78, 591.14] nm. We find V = 0.01 mag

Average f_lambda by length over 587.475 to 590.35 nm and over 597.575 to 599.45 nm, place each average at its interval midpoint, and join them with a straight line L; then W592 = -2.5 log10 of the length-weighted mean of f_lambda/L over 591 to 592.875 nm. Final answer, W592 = -0.040 mag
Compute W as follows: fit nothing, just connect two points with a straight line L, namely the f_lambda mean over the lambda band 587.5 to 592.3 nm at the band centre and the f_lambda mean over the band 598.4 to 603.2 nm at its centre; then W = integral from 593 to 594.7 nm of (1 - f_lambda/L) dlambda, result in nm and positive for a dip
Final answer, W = -0.03 nm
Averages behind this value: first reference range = 9.83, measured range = 10.3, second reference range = 10.6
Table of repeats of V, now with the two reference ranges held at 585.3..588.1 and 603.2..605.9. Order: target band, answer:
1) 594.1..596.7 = 0.02 mag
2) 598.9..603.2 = 0.00 mag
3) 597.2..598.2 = 0.00 mag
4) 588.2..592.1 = 0.07 mag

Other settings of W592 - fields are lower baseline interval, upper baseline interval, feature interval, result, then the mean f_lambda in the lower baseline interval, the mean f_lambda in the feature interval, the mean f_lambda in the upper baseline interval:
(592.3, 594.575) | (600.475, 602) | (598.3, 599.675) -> -0.03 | 10.4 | 10.7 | 10.5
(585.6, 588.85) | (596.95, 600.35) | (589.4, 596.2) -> 0.02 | 10.2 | 10.2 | 10.6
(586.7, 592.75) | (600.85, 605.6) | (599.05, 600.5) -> -0.03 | 9.96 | 10.7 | 10.6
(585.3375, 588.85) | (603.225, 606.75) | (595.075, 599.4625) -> 0.00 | 10.2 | 10.5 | 10.7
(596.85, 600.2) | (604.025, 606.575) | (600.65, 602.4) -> 0.03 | 10.6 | 10.4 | 10.7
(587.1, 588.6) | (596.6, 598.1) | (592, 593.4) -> -0.01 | 10.2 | 10.4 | 10.4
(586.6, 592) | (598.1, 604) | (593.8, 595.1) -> 0.00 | 9.92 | 10.2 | 10.6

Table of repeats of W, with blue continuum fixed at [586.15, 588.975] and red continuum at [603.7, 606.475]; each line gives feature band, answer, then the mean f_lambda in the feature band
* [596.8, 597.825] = 0.006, 10.4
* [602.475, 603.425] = -0.015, 10.8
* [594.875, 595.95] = -0.008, 10.5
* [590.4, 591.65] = -0.006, 10.3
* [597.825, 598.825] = -0.013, 10.6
